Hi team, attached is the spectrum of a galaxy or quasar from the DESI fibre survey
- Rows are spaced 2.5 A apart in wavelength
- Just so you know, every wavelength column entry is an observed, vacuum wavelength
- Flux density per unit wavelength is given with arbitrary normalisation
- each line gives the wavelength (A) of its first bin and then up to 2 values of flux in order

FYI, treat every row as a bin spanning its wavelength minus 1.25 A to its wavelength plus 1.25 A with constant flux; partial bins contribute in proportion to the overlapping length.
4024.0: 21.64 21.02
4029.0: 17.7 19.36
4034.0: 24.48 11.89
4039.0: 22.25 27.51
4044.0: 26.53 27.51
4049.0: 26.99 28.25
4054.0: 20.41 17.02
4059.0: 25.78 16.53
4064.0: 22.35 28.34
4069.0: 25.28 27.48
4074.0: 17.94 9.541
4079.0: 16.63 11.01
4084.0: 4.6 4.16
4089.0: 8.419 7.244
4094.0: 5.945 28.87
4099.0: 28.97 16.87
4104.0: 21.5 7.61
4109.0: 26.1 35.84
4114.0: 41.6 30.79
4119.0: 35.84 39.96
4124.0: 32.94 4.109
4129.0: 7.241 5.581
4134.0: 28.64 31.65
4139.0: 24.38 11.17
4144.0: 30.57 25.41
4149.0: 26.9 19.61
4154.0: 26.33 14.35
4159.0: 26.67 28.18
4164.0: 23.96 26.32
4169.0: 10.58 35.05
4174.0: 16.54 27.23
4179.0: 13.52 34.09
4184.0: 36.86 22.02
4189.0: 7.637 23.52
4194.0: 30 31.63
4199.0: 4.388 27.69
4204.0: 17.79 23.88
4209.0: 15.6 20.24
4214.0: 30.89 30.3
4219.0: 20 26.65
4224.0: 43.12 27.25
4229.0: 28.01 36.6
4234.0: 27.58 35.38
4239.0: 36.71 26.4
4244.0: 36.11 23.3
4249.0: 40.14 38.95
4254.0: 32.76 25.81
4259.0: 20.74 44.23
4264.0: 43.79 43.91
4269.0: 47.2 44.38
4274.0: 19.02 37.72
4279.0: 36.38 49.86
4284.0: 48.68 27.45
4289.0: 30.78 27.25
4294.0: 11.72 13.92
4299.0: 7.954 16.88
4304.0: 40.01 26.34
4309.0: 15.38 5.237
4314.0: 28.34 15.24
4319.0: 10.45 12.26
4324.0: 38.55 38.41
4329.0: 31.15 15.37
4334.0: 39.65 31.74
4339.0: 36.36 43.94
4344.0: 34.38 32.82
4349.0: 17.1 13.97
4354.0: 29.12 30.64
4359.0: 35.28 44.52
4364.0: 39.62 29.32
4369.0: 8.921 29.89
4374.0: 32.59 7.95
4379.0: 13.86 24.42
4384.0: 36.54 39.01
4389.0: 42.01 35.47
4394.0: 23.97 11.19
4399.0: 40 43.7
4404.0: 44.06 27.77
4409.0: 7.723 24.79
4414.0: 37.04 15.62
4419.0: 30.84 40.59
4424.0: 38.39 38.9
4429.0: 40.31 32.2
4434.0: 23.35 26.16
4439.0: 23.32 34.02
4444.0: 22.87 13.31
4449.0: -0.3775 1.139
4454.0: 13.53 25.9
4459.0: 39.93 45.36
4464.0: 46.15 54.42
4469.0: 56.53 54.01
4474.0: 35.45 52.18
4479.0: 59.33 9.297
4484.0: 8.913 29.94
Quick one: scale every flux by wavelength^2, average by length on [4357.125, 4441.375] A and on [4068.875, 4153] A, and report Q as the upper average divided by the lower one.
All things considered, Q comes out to 1.7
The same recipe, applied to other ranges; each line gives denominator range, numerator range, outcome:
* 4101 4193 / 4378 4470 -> 1.44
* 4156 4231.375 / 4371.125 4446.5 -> 1.33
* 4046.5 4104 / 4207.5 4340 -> 1.76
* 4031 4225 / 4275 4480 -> 1.50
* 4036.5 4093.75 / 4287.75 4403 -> 1.64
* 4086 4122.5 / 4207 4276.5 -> 1.49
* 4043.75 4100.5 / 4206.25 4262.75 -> 1.74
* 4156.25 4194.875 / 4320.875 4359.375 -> 1.38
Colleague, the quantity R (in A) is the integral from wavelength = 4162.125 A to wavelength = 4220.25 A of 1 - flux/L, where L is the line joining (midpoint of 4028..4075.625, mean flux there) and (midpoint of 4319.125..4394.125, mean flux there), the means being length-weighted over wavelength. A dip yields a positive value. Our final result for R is 6.1 A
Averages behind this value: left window 22.7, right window 29.4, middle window 23.1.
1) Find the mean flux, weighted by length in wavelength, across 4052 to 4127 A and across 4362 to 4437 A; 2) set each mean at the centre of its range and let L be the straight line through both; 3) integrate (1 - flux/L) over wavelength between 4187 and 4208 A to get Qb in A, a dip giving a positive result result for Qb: 2.8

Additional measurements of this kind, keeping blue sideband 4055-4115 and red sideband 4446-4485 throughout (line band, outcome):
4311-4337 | 2.9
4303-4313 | 2.0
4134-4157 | -3.2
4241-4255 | -4.8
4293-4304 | 4.5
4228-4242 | -4.5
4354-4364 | -2.5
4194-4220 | 0.8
